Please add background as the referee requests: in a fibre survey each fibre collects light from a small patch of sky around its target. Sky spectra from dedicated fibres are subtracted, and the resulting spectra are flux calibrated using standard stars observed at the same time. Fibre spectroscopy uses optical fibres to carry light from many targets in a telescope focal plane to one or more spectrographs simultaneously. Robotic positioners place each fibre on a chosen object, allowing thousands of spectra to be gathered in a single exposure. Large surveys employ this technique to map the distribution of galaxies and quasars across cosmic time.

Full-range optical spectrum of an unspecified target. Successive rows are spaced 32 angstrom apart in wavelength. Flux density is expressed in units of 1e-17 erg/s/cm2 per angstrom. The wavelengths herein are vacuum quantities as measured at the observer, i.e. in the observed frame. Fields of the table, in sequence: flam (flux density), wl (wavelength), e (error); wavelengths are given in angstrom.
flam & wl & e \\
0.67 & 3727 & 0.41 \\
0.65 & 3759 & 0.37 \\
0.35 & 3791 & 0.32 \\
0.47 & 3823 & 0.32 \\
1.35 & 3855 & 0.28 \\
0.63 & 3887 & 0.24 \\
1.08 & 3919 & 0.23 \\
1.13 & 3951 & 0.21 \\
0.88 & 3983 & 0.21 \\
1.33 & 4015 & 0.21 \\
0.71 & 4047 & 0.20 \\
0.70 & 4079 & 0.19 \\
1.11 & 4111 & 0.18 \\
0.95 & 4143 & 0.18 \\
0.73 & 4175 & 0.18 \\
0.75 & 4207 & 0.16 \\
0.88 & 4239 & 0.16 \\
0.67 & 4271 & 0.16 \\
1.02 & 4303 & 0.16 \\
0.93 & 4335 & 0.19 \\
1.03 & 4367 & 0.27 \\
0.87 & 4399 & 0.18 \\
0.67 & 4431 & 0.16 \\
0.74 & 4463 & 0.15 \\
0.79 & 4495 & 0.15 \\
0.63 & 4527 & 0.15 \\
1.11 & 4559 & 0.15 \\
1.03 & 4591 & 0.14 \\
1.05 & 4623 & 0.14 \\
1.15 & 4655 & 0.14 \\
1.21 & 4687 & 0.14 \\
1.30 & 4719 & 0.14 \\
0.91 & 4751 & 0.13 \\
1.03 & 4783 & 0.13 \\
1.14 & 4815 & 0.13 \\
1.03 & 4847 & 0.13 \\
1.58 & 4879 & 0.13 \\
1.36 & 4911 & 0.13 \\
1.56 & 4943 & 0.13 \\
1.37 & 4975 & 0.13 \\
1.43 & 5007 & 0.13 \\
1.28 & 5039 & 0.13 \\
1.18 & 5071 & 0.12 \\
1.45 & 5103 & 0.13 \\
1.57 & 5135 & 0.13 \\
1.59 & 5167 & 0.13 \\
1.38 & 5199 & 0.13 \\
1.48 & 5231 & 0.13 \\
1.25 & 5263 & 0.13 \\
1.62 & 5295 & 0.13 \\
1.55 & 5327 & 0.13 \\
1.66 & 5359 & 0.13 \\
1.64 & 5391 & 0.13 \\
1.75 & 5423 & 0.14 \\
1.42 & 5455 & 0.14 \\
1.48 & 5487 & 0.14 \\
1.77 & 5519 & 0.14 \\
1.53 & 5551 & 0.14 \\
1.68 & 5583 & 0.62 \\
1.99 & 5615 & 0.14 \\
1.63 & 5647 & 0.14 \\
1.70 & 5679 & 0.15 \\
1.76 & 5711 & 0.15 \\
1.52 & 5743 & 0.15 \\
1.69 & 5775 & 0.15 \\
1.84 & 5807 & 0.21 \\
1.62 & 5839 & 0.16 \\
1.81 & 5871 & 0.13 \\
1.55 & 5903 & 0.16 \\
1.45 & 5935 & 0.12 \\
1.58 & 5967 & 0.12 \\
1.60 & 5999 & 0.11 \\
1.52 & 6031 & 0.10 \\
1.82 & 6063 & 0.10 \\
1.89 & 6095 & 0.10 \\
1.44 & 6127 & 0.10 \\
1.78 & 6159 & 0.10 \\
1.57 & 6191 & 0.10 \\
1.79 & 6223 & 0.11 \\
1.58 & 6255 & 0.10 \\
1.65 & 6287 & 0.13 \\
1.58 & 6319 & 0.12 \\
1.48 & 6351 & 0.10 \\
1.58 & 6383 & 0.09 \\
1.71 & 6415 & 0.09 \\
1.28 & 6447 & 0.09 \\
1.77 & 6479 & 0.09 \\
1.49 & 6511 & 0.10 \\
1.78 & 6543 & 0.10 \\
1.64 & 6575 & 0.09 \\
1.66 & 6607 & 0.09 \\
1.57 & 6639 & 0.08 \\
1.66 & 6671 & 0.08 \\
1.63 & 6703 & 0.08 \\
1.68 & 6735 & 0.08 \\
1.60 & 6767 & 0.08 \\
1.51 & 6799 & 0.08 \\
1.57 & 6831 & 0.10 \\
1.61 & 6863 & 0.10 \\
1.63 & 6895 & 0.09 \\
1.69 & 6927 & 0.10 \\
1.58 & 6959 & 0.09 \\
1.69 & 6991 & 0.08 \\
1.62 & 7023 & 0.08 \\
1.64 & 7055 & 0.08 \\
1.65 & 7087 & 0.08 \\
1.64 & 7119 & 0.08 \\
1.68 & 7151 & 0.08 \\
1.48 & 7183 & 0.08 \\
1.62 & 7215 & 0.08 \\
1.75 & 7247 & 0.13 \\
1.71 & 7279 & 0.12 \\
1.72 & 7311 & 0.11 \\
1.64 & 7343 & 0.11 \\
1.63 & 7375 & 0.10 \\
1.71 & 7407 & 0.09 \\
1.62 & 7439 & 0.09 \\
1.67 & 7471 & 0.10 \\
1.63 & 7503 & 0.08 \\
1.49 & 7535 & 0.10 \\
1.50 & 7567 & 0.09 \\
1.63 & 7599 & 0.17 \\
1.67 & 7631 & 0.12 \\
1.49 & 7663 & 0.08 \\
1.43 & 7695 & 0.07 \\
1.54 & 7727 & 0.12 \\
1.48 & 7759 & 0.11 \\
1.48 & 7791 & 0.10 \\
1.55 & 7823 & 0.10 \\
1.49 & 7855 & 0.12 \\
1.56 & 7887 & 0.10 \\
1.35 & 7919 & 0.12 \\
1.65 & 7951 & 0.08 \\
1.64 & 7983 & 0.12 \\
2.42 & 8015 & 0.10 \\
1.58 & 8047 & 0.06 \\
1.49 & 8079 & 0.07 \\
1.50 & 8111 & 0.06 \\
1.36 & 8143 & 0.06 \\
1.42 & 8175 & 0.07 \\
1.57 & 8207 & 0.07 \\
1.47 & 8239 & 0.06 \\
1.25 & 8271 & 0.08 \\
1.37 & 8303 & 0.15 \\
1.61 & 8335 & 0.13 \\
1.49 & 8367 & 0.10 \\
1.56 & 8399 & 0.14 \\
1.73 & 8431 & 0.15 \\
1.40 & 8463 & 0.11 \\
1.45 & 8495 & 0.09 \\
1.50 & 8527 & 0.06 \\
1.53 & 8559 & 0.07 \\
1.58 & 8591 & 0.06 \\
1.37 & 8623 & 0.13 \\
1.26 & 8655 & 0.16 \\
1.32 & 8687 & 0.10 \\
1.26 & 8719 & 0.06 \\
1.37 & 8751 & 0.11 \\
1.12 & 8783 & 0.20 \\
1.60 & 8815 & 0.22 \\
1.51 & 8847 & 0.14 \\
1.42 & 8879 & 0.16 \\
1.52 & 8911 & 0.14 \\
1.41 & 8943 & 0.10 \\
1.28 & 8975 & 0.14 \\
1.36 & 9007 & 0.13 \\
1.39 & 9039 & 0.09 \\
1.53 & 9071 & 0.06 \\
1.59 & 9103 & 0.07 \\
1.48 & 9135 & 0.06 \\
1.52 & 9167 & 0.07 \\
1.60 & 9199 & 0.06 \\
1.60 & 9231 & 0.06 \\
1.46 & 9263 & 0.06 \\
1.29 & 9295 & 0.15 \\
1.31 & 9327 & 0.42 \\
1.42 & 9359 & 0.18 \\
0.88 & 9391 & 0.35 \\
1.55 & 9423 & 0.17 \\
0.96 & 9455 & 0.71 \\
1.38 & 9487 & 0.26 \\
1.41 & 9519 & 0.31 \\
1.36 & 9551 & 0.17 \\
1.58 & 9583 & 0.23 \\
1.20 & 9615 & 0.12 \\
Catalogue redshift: 0.22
